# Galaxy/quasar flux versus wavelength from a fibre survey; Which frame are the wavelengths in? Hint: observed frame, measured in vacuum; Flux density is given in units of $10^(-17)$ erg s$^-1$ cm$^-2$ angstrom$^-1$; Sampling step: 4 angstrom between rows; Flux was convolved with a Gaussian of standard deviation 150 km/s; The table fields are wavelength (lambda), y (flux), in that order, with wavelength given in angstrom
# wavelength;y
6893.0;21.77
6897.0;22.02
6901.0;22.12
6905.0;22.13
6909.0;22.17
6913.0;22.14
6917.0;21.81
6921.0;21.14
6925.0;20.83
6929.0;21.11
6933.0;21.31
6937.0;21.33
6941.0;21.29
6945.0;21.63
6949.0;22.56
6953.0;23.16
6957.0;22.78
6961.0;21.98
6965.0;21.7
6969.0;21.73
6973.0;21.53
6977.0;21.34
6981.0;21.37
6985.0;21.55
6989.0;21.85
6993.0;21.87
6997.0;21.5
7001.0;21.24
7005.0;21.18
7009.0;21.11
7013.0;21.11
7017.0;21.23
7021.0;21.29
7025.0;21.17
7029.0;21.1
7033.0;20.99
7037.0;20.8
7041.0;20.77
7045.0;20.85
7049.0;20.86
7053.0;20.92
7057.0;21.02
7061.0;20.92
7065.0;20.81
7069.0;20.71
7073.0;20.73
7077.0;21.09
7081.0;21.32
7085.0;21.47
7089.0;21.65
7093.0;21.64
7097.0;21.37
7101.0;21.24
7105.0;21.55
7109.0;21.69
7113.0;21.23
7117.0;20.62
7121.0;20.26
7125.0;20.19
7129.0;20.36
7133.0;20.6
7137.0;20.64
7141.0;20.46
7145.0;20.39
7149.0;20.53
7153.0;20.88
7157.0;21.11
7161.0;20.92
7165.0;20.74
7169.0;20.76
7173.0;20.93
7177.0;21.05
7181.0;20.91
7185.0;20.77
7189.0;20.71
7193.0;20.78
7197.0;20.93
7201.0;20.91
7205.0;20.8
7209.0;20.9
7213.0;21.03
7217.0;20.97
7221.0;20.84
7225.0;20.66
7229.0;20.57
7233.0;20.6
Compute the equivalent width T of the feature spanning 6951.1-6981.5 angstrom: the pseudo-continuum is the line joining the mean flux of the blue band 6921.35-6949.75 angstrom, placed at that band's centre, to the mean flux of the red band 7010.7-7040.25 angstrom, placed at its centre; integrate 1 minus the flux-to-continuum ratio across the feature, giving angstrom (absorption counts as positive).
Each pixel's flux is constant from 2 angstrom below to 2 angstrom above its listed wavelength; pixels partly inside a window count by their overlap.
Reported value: -1.0 angstrom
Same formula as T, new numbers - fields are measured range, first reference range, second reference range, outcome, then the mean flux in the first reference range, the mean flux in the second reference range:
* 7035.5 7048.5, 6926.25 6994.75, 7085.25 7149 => 0.3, 21.8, 20.9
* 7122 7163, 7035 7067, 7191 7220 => 0.6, 20.9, 20.9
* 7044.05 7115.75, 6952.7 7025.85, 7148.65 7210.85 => 0.2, 21.6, 20.9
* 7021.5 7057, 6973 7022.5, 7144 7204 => 0.5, 21.4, 20.8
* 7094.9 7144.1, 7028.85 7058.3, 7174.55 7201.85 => 0.1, 20.9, 20.9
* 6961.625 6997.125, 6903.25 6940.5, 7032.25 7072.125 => -0.6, 21.5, 20.9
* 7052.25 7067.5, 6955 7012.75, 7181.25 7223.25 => 0.3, 21.6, 20.9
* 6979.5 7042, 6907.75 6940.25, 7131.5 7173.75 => -0.3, 21.5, 20.7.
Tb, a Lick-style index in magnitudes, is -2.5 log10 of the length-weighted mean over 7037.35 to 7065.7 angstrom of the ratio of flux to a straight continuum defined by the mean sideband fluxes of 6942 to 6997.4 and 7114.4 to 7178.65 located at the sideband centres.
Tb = 0.023 mag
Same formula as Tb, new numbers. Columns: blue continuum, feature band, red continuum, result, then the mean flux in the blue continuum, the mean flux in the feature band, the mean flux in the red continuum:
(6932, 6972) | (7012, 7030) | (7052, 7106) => 0.02 mag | 22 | 21.2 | 21.2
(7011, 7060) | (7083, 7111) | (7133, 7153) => -0.04 mag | 21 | 21.5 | 20.6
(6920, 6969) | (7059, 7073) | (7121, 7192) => 0.02 mag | 21.7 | 20.8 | 20.7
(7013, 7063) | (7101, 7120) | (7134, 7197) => -0.02 mag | 21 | 21.2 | 20.8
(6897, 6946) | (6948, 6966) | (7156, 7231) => -0.05 mag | 21.6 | 22.5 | 20.9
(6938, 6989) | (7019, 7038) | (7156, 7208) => 0.02 mag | 21.9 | 21.1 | 20.9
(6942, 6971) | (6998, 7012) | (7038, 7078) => 0.02 mag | 22.2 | 21.2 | 20.9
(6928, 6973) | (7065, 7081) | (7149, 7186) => 0.02 mag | 21.9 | 20.9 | 20.9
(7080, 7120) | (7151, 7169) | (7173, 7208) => 0.01 mag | 21.4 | 20.9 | 20.9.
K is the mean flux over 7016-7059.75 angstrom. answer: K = 21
